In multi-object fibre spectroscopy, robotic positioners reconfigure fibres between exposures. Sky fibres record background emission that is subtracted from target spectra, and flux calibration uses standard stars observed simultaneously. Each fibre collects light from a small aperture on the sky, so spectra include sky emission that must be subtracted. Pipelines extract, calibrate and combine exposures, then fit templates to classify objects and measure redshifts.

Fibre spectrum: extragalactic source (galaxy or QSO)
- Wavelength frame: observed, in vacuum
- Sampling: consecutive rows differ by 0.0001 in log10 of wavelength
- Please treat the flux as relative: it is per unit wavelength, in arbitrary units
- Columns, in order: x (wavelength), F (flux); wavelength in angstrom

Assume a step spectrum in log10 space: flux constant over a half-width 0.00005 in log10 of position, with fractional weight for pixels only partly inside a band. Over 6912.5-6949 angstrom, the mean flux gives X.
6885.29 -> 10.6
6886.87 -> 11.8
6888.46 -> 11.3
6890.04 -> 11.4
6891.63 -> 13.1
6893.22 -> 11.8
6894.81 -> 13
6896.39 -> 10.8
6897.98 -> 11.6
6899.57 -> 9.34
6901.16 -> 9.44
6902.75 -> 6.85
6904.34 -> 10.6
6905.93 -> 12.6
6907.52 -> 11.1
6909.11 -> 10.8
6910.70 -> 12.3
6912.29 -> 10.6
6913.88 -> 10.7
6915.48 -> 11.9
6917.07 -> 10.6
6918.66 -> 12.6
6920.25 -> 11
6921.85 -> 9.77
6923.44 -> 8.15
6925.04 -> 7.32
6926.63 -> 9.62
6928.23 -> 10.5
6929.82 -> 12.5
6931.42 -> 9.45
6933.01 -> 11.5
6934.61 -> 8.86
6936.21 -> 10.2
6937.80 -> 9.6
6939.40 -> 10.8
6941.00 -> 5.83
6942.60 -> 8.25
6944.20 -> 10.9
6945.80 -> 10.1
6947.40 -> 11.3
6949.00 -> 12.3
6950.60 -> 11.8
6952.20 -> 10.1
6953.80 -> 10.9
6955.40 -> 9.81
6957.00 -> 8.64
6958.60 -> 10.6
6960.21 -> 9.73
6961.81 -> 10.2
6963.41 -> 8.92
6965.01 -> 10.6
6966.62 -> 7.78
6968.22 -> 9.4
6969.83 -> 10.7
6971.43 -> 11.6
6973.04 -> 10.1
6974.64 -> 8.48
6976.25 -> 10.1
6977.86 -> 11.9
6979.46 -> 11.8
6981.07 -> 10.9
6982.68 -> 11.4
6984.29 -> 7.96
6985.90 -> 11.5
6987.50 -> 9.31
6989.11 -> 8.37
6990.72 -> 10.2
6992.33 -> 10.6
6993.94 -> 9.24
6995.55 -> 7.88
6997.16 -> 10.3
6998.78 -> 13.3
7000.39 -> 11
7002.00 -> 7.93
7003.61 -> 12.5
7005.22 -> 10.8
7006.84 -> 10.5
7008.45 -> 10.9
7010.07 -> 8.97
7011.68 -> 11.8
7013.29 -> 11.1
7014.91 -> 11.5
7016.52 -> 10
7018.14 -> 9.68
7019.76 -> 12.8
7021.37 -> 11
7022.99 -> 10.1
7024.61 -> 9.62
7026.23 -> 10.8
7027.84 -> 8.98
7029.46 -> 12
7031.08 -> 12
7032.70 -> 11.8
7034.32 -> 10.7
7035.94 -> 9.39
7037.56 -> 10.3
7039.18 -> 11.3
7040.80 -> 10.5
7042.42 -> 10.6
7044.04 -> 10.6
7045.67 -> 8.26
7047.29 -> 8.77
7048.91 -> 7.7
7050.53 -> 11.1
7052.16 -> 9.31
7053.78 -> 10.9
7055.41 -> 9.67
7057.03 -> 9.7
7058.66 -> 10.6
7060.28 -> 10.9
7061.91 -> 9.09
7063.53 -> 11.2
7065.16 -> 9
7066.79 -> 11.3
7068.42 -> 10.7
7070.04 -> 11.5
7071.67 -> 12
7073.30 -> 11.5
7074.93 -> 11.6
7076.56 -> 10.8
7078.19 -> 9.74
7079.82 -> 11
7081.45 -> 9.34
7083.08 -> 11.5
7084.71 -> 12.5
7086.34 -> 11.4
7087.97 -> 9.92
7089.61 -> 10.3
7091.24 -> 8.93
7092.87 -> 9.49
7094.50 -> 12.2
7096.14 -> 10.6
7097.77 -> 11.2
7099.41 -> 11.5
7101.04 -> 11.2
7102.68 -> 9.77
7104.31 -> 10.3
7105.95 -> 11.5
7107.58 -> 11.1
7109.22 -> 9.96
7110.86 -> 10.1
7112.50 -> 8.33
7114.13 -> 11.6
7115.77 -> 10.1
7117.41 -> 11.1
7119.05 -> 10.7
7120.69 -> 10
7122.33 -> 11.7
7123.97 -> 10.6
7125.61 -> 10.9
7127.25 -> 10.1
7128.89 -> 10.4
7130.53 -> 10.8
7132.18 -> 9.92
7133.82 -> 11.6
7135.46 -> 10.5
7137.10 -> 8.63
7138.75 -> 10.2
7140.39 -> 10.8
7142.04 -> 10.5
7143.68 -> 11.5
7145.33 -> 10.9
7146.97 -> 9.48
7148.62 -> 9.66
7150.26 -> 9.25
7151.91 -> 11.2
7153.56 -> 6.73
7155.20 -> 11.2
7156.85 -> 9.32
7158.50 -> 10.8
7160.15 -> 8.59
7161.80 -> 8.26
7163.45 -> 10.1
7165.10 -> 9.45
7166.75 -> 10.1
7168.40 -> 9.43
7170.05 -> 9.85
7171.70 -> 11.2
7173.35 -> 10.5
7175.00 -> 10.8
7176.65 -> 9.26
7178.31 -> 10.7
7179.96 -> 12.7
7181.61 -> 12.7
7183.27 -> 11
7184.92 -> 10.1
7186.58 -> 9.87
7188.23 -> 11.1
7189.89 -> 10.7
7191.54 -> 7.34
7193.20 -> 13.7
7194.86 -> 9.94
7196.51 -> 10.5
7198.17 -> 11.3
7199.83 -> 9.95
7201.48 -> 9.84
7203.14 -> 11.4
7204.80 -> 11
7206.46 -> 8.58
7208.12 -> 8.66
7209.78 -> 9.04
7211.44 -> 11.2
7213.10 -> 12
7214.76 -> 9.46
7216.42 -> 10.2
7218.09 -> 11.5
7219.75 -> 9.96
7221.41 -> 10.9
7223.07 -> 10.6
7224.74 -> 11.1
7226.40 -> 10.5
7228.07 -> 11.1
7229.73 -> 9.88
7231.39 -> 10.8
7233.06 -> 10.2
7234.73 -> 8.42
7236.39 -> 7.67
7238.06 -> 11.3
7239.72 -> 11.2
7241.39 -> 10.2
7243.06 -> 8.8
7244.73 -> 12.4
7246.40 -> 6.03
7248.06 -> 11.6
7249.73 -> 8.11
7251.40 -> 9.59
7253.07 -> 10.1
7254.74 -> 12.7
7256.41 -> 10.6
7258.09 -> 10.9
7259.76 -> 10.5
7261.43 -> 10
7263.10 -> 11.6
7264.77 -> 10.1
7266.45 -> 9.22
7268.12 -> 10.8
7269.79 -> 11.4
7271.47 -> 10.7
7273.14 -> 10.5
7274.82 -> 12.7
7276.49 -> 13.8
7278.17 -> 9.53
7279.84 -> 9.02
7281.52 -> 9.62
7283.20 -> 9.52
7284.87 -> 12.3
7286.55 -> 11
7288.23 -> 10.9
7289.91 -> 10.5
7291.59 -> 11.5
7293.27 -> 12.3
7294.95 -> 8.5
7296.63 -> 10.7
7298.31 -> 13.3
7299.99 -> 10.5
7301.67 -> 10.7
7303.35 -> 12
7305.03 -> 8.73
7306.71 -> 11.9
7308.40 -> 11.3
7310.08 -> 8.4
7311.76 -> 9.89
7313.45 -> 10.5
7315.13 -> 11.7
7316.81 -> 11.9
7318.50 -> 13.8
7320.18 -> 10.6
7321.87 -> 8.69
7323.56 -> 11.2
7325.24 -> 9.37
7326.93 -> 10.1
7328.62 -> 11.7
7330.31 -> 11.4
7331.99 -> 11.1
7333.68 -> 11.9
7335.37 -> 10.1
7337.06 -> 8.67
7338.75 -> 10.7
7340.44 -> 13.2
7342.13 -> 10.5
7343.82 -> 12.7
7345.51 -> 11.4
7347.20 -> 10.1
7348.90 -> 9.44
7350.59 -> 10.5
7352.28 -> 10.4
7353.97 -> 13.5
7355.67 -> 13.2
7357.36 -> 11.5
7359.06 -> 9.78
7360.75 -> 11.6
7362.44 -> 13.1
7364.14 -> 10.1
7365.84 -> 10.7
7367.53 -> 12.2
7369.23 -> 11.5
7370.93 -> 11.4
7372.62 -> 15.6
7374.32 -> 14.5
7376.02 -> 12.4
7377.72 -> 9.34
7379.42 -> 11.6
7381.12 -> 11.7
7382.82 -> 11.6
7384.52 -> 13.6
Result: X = 10.1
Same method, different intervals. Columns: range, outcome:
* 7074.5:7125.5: 10.6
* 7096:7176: 10.3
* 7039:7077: 10.3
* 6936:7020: 10.2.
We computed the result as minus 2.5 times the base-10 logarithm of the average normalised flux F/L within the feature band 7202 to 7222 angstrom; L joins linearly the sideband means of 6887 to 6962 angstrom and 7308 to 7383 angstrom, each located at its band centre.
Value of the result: 0.07 mag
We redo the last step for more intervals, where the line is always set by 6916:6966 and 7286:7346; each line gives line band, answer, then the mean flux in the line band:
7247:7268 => 0.04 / 10.4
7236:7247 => 0.10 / 9.81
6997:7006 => -0.08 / 11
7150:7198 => 0.04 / 10.2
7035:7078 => 0.00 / 10.3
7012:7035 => -0.06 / 10.9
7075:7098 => -0.03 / 10.7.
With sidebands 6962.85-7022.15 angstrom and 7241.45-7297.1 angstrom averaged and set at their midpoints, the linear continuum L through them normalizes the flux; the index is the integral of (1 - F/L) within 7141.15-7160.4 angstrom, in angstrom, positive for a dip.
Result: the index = 0.9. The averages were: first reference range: 10.4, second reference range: 10.5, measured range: 9.97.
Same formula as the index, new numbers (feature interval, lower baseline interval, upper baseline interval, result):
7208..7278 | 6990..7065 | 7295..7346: 2.2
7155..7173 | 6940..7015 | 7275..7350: 1.3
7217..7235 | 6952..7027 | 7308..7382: 0.7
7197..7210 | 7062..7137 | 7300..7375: 1.0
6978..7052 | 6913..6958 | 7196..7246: -1.4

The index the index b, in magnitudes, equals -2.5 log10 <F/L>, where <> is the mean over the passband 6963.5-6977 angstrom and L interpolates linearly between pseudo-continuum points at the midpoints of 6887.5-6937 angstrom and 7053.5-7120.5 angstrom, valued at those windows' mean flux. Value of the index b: 0.09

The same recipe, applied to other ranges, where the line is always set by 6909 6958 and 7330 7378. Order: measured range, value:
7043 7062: 0.093 mag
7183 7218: 0.072 mag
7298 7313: 0.069 mag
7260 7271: 0.071 mag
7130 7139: 0.062 mag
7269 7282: 0.032 mag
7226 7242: 0.105 mag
